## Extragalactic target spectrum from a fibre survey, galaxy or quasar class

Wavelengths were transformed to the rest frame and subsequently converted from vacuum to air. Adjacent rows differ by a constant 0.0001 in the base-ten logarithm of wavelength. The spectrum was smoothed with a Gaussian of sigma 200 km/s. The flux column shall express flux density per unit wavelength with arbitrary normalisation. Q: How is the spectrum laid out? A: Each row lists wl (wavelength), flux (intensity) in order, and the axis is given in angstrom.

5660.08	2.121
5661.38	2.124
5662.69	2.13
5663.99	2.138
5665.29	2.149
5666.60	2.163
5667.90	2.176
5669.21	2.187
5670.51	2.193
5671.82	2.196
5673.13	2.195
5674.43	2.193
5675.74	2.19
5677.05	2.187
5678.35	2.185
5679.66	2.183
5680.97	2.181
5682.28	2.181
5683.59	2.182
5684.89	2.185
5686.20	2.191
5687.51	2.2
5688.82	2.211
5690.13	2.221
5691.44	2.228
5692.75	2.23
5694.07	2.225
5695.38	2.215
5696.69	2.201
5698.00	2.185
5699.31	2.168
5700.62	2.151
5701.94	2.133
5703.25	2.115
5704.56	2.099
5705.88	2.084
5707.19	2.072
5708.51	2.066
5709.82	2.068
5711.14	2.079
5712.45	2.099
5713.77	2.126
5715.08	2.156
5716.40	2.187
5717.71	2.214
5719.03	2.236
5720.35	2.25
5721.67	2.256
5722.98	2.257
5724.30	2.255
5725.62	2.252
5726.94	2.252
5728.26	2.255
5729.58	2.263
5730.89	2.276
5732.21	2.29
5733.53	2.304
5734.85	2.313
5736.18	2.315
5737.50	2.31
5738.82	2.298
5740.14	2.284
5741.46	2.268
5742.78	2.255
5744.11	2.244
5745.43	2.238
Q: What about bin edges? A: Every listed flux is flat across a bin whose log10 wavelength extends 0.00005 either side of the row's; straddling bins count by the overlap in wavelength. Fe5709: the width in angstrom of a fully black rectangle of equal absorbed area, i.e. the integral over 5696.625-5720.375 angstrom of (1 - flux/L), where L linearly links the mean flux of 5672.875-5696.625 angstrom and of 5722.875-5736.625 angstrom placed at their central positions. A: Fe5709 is 1.08 angstrom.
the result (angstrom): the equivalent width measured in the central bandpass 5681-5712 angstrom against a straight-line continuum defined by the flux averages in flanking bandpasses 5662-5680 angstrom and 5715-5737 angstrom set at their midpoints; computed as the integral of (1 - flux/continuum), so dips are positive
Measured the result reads 0.7 angstrom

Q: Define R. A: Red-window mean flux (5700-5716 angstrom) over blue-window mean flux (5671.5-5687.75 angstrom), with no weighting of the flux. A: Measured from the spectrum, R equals 0.96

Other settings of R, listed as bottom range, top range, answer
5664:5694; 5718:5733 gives 1.03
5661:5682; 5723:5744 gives 1.05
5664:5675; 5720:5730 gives 1.03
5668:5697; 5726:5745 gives 1.04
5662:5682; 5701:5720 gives 0.98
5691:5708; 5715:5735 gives 1.04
